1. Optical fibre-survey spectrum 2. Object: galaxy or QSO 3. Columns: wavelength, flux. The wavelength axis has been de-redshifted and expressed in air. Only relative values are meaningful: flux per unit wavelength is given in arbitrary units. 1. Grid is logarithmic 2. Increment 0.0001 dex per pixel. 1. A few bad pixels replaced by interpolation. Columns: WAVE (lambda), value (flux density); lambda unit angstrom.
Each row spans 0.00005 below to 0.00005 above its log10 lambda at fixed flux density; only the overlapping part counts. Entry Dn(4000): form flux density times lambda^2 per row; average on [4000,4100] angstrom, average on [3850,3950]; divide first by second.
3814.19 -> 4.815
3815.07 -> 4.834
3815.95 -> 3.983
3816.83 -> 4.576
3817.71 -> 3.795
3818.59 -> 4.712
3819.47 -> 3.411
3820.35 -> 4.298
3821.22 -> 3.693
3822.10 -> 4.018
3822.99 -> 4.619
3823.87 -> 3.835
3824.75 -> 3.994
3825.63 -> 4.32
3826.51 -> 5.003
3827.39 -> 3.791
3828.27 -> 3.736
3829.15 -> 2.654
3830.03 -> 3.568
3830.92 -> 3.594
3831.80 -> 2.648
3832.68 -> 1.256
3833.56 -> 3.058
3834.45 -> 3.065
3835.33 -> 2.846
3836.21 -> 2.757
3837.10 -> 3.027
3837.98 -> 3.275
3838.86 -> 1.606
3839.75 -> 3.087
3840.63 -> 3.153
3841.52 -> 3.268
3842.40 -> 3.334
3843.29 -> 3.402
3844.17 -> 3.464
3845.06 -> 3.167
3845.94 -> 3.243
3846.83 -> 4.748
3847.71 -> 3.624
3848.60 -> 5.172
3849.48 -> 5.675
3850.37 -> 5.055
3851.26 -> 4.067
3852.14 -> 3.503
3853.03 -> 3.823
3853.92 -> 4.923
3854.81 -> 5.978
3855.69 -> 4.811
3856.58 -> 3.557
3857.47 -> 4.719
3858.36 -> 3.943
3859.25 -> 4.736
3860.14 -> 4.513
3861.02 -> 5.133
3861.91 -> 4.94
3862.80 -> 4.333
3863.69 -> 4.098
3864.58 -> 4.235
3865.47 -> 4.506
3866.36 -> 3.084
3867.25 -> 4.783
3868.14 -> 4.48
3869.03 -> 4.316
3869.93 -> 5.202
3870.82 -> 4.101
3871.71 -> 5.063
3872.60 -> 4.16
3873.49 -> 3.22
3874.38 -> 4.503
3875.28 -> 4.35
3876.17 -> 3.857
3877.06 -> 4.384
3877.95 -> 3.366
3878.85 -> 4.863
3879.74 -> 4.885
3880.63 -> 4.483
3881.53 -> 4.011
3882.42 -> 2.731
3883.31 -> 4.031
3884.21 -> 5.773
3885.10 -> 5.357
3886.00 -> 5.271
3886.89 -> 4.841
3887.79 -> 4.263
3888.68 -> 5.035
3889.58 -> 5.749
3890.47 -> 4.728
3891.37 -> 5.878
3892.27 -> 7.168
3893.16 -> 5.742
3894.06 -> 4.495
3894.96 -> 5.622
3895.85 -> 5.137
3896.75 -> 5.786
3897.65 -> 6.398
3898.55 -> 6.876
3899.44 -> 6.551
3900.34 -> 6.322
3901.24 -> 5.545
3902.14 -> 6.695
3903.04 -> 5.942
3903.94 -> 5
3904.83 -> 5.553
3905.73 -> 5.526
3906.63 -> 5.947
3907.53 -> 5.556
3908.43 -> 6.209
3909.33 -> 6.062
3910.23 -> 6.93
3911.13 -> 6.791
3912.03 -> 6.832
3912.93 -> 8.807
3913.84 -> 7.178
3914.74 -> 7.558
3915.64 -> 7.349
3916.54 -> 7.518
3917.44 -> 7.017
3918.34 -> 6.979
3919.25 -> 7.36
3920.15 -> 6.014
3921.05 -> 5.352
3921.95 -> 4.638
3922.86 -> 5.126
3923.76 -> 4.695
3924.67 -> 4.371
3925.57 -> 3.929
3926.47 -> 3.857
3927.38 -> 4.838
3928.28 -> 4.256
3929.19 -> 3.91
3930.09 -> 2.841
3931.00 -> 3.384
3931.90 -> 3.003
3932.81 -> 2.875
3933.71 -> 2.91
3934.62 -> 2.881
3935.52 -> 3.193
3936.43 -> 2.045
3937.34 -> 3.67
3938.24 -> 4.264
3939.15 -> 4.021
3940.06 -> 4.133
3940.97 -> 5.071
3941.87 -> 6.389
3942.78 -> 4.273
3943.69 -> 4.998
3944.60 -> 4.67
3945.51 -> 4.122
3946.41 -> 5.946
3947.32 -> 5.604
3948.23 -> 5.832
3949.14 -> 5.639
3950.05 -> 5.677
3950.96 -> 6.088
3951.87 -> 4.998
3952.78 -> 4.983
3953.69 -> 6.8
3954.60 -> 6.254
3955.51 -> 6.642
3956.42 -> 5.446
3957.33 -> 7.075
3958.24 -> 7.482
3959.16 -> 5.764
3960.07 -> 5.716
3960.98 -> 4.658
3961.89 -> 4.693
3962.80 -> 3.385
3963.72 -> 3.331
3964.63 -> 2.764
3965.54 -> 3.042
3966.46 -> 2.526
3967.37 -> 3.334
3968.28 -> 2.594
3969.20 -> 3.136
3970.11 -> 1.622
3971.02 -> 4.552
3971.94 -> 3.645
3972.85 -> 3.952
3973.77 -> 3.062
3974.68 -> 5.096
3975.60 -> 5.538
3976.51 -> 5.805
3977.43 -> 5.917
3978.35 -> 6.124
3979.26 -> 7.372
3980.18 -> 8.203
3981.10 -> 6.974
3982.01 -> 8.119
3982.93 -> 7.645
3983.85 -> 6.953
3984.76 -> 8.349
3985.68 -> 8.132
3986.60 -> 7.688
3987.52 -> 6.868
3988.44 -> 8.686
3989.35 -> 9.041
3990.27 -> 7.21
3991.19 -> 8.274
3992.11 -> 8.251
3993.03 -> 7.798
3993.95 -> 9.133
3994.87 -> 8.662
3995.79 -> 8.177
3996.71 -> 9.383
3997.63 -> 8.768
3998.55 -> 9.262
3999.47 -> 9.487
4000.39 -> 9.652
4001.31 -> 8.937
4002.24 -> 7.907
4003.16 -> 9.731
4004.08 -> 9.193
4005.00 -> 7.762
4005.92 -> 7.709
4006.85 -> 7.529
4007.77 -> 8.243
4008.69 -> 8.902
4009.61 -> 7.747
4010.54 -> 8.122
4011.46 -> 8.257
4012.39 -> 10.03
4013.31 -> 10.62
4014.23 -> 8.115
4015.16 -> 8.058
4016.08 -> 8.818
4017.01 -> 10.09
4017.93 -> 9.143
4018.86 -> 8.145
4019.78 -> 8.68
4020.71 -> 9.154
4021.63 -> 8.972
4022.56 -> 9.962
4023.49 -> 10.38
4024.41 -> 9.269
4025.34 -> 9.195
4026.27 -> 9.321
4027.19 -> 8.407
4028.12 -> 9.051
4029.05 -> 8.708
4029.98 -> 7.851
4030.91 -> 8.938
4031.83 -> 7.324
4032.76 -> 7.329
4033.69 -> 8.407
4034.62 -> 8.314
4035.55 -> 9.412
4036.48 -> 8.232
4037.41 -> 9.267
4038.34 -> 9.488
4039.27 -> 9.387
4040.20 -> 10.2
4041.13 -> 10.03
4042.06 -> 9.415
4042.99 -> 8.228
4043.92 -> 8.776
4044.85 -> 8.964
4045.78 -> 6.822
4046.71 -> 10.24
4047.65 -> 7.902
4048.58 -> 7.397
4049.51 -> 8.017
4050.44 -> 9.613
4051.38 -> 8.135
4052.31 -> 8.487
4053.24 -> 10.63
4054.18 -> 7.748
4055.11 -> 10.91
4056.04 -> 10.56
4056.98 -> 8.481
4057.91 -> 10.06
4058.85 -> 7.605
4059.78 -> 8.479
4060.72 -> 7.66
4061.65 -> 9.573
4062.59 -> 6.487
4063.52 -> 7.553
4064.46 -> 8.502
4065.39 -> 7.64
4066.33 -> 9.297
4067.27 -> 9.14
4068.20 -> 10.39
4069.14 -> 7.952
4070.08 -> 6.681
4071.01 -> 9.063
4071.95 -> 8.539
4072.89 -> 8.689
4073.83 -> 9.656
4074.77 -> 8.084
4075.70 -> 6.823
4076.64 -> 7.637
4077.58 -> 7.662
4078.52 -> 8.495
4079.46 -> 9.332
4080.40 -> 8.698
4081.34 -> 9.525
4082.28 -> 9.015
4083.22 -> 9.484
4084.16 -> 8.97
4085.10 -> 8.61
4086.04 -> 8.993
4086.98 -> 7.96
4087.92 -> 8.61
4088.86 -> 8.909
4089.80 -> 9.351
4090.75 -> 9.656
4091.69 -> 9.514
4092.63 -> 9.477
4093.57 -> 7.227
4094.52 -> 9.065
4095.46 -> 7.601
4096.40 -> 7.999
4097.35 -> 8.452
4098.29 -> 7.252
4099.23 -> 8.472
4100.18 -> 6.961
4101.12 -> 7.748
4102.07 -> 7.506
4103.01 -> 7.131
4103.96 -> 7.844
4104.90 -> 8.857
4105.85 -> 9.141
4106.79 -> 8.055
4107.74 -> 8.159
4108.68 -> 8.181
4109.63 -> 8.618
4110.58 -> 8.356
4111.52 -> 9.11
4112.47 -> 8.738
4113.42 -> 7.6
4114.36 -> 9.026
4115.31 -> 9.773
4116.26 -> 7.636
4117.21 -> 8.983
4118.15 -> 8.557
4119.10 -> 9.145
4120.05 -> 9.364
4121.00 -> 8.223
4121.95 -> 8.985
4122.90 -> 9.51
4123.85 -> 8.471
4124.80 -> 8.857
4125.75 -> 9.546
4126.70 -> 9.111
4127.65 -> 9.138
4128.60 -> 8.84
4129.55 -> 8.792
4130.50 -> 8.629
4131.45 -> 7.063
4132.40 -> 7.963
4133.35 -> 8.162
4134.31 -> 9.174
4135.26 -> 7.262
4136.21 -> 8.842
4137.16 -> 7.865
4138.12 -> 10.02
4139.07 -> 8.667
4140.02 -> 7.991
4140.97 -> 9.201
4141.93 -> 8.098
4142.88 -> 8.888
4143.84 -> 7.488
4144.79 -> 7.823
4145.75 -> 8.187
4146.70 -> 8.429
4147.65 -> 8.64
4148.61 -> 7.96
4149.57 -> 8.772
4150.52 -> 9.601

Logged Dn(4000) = 1.9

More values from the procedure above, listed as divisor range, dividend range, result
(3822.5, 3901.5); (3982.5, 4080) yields 2.17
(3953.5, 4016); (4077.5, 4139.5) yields 1.33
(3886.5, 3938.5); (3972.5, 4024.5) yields 1.59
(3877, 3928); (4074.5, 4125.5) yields 1.67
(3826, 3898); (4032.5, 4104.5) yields 2.25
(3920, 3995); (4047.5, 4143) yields 1.74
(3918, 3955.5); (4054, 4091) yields 1.97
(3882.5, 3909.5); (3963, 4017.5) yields 1.34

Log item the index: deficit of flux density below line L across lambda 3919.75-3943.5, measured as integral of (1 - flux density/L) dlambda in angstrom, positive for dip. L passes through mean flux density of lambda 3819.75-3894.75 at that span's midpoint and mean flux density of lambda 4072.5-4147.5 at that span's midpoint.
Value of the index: 5.9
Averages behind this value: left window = 4.16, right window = 8.52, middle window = 4.08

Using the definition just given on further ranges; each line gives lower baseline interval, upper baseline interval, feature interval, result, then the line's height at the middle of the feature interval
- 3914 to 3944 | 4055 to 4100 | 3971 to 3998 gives -4.2 angstrom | 6.16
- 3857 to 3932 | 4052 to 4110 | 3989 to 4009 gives -4.3 angstrom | 7.06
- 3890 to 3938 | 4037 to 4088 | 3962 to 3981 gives 6.8 angstrom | 6.69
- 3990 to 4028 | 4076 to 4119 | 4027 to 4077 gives 0.1 angstrom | 8.65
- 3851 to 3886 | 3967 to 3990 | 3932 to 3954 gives 3.6 angstrom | 5.45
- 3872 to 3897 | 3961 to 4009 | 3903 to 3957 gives 3.2 angstrom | 5.63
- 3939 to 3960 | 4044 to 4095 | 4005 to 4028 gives -4.8 angstrom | 7.31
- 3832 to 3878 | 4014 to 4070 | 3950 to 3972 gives 6.6 angstrom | 6.7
